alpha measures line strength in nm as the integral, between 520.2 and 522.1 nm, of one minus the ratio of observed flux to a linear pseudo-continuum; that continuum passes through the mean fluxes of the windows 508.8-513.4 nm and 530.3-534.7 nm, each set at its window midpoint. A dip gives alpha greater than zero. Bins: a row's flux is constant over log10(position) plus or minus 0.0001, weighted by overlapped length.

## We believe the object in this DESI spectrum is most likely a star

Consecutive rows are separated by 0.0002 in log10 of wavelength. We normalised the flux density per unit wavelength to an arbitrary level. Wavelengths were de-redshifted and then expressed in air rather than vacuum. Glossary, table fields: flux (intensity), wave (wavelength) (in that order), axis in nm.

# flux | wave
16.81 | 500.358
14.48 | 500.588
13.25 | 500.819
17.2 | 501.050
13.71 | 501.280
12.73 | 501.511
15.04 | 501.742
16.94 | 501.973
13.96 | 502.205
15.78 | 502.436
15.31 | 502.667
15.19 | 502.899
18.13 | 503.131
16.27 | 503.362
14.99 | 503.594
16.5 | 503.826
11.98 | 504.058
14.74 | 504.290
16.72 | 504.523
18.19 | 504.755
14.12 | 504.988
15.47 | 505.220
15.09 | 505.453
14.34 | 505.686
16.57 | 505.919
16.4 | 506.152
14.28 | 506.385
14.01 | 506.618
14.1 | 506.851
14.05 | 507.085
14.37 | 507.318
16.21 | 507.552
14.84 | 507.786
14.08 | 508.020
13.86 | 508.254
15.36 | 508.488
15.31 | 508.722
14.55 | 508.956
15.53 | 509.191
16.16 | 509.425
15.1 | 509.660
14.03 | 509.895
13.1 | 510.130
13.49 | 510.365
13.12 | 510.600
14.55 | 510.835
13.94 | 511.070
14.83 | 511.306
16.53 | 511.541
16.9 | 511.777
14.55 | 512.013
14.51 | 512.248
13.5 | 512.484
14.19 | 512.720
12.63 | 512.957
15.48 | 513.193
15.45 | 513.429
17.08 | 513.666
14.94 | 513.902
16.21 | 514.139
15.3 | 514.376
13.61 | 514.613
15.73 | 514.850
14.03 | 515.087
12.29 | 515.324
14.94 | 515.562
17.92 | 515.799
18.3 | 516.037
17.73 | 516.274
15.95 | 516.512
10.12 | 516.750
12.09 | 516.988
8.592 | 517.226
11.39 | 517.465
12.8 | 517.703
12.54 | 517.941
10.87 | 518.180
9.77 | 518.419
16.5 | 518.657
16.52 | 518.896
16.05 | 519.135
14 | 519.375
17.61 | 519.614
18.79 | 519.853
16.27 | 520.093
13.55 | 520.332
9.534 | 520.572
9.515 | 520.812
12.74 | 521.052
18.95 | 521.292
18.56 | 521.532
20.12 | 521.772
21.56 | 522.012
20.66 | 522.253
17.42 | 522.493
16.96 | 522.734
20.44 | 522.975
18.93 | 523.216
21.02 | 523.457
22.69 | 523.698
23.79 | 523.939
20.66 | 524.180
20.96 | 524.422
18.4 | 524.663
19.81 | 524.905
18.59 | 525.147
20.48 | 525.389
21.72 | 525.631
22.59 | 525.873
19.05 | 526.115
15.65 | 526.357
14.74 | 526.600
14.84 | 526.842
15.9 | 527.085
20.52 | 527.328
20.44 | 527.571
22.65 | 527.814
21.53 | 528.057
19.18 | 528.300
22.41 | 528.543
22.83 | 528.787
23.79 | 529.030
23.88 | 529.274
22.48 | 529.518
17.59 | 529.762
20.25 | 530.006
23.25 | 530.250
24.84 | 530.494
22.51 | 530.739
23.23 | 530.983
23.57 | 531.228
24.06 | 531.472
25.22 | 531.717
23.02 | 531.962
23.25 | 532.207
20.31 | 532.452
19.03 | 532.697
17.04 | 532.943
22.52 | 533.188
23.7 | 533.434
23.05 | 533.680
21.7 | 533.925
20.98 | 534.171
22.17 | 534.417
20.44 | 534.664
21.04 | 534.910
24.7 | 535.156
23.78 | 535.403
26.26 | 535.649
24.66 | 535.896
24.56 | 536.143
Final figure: 0.290 nm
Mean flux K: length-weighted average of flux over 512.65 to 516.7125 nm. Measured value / 15.3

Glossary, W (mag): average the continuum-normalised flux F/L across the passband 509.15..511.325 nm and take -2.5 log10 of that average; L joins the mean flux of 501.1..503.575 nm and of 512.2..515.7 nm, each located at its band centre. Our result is 0.04 mag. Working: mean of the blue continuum 15.3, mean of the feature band 14.3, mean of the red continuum 14.7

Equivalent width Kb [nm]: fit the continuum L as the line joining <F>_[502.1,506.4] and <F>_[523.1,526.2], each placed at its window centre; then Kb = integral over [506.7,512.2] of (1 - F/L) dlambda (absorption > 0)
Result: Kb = 0.690 nm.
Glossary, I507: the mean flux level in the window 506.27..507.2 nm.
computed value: 14.1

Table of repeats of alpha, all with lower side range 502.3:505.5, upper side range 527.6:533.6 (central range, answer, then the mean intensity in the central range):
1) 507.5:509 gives 0.16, 14.8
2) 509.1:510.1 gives 0.12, 15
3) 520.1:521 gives 0.37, 11.7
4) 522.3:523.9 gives 0.04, 19.8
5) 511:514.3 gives 0.50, 15.1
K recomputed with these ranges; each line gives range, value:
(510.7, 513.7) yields 14.9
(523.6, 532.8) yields 21.1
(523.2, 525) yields 20.9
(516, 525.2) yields 16.4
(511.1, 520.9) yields 14.4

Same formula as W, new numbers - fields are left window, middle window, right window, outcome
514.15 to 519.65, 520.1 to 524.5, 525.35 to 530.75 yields -0.05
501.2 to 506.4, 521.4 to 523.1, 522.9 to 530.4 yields 0.00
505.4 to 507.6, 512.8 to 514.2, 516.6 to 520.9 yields -0.10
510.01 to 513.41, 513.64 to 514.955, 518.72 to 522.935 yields -0.03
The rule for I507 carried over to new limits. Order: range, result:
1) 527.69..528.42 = 21.1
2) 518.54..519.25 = 16.4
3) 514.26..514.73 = 14.5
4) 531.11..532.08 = 24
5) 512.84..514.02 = 15.1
